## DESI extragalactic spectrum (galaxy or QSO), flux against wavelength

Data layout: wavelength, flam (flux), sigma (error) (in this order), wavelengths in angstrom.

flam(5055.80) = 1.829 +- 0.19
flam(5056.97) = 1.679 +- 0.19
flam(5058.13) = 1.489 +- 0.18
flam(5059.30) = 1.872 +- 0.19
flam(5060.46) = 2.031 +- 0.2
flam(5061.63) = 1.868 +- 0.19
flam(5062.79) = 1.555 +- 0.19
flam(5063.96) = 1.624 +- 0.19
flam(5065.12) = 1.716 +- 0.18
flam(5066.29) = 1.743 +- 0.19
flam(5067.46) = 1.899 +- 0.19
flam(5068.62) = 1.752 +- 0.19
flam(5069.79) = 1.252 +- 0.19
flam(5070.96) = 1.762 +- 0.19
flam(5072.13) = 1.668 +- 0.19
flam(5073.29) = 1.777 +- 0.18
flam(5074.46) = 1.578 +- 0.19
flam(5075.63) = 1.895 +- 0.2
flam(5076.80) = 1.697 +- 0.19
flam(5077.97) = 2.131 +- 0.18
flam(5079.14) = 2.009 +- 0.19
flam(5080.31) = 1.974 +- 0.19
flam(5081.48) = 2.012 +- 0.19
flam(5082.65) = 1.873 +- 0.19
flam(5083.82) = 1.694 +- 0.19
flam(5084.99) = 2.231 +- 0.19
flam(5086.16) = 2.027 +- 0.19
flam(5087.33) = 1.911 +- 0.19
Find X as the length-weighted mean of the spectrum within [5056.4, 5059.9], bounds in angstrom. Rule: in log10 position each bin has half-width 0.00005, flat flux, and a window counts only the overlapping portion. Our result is 1.68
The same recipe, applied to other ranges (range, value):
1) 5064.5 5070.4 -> 1.67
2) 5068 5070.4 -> 1.51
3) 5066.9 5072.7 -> 1.67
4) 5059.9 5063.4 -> 1.81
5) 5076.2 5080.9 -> 1.95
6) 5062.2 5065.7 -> 1.64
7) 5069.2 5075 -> 1.61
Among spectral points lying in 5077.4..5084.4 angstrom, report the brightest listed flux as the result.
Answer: 2.131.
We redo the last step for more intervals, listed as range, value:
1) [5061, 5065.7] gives 1.868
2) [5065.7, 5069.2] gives 1.899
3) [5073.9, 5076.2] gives 1.895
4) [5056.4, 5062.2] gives 2.031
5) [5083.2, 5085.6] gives 2.231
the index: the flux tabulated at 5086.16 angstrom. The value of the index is 2.027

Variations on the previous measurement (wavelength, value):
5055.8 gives 1.829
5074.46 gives 1.578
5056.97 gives 1.679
